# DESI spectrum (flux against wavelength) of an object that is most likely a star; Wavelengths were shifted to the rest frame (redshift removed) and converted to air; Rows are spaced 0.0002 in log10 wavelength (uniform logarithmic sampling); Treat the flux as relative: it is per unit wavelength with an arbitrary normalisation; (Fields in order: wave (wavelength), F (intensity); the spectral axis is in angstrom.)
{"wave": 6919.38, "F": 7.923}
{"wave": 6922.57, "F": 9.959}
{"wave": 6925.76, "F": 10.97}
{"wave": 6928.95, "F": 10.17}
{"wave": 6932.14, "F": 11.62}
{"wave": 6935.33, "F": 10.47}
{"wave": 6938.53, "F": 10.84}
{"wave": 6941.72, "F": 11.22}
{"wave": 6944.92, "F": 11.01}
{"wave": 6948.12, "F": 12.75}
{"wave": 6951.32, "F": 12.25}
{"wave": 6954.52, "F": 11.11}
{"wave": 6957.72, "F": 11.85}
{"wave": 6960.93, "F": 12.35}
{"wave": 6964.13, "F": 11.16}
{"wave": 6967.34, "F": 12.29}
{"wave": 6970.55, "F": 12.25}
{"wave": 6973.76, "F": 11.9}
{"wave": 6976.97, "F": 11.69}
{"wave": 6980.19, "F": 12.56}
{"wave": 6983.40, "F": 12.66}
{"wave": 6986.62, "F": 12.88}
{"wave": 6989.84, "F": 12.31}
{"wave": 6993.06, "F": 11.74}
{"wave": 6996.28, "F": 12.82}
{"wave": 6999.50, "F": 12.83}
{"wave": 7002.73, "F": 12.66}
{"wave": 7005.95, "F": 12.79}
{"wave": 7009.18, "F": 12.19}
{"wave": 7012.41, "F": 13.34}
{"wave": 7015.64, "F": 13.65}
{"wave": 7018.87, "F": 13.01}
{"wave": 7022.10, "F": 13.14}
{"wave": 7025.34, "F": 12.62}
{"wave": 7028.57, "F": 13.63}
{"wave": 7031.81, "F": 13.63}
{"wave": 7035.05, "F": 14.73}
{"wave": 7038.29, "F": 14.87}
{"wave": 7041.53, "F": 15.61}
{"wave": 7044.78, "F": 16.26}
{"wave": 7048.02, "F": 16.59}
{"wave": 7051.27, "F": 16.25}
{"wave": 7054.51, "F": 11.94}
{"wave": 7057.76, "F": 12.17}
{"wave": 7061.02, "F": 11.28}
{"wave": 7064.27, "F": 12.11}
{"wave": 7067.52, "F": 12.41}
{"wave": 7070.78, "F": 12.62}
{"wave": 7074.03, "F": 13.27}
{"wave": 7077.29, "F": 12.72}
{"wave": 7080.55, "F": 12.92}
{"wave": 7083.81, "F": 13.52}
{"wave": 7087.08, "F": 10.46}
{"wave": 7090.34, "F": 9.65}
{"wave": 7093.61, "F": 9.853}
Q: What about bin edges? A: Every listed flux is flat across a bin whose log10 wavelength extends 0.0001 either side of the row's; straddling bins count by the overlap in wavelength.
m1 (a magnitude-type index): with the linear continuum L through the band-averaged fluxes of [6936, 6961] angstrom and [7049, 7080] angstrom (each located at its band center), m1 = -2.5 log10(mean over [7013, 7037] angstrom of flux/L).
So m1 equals -0.09 mag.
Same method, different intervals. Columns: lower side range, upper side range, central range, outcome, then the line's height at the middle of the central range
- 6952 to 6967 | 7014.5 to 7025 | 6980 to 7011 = 0.00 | 12.6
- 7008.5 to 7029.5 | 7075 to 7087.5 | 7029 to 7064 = -0.11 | 12.9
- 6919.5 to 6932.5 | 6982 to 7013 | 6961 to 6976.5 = -0.03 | 11.7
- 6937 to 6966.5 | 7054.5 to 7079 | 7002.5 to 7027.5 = -0.08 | 12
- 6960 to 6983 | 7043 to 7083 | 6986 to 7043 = -0.05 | 12.7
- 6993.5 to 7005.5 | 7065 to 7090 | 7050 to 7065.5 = -0.02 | 12.5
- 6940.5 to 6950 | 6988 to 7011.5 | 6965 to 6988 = -0.01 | 12.2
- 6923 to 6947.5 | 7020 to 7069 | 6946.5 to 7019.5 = -0.02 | 12.2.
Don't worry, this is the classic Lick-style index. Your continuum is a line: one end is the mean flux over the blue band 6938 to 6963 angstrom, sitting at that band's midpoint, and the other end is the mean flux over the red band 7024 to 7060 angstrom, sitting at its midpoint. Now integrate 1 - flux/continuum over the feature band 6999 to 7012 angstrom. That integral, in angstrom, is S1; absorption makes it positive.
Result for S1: 0.6 angstrom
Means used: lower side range 11.7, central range 12.7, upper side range 14.4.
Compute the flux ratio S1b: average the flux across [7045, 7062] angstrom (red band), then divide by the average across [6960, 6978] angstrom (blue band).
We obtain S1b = 1.17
